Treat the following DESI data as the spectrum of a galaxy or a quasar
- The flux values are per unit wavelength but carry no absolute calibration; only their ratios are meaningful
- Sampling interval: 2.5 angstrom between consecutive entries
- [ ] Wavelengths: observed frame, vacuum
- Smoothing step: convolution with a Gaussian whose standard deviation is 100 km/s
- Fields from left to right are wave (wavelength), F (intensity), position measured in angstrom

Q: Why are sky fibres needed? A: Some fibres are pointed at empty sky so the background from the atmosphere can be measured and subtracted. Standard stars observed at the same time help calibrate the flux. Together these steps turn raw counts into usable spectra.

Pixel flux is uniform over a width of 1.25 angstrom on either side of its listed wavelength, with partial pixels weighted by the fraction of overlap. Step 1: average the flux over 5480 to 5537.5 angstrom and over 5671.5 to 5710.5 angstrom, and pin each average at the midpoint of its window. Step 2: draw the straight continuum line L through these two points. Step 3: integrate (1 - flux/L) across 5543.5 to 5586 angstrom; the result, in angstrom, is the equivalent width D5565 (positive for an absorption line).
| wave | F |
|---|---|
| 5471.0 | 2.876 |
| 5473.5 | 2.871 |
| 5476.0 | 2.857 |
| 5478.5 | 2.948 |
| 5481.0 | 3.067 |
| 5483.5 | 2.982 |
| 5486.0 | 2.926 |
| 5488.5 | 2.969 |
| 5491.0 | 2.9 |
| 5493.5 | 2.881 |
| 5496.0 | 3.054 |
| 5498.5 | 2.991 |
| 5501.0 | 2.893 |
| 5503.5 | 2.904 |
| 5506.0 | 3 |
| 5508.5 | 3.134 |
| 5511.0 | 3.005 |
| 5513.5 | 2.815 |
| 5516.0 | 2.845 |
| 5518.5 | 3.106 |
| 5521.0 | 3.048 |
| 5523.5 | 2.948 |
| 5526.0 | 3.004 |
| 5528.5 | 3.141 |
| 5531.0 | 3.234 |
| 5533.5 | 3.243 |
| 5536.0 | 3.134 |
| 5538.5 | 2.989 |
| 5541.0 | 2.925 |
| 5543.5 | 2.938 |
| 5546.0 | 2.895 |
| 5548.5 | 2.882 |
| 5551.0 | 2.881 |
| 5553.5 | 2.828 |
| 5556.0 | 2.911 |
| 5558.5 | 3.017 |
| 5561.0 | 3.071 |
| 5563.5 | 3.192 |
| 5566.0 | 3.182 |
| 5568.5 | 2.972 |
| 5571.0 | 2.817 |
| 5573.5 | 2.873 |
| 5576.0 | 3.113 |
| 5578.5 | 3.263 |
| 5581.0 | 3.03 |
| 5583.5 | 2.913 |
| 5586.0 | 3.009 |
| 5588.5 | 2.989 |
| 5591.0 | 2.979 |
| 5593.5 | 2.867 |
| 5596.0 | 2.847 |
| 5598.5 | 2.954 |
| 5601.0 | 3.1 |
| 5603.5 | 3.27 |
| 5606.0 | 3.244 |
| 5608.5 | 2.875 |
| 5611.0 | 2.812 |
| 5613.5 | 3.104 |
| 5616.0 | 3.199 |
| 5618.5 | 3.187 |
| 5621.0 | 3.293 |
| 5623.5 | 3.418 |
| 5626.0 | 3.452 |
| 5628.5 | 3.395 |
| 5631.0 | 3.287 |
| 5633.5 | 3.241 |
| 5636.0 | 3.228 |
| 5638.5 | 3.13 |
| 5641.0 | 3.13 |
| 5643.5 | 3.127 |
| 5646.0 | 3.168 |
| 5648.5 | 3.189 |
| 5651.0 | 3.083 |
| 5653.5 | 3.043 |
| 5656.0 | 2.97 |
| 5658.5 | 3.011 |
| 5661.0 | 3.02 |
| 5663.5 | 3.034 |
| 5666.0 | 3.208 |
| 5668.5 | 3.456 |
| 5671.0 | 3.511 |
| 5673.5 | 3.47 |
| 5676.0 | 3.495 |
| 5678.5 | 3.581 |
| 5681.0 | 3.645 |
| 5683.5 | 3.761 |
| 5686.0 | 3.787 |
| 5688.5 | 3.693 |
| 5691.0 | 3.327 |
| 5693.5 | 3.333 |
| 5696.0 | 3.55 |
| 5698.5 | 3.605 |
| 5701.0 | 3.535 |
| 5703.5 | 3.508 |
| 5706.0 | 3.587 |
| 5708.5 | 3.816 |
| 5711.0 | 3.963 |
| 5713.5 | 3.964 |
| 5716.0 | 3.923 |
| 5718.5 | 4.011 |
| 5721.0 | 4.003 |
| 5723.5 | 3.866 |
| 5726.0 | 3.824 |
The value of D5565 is 2.6 angstrom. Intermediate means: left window 3.01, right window 3.59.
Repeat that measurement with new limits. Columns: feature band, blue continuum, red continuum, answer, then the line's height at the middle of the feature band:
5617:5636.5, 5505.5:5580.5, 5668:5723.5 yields 0.33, 3.37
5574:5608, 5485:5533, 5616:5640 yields 1.68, 3.19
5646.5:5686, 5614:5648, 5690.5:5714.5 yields 1.43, 3.43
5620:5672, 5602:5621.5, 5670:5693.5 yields 1.99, 3.34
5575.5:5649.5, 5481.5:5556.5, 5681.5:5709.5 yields 3.97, 3.3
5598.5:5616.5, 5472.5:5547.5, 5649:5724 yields 1.14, 3.28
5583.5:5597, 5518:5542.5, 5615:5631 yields 1.24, 3.24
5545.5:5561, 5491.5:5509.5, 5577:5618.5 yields 0.47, 3.01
